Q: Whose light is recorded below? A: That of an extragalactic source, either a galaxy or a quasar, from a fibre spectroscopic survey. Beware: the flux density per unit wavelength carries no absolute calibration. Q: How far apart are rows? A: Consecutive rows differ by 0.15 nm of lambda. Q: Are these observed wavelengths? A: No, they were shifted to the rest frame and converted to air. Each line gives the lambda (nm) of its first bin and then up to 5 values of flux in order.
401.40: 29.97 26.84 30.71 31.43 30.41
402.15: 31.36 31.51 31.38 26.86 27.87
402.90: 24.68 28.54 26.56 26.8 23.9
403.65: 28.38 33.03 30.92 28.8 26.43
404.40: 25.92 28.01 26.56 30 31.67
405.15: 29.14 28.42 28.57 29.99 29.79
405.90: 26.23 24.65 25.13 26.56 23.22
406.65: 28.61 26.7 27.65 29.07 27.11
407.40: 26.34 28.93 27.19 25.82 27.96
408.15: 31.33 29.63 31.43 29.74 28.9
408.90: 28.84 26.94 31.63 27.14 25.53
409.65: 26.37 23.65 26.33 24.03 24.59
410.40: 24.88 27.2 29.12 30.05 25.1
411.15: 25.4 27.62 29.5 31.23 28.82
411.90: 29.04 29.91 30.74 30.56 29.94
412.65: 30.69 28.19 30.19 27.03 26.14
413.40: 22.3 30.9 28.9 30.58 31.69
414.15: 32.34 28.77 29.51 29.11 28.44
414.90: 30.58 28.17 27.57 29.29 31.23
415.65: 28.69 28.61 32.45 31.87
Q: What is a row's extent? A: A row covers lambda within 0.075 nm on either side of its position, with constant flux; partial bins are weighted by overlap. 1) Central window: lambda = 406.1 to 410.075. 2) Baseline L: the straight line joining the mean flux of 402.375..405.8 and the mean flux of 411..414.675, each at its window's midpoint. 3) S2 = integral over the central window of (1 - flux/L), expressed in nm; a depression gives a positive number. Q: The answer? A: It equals 0.16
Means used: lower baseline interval 28.3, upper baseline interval 29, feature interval 27.5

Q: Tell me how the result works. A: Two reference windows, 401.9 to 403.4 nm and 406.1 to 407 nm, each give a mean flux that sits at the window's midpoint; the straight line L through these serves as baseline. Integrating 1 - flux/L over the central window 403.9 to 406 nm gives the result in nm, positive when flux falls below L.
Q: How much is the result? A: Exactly -0.10 nm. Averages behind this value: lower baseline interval 28.7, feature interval 28.5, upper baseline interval 26.2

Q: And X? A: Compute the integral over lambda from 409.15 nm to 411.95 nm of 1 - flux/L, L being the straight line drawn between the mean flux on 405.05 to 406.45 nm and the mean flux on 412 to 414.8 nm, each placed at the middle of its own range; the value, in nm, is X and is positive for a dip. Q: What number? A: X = 0.14 nm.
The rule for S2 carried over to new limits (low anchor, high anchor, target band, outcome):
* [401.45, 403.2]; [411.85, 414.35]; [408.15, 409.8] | 0.04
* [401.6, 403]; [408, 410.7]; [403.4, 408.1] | 0.13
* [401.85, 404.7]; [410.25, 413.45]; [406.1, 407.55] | 0.08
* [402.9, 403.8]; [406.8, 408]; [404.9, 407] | -0.02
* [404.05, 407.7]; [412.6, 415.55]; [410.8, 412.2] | 0.00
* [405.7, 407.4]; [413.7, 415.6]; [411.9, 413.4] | 0.00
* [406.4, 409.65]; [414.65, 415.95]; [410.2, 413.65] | 0.05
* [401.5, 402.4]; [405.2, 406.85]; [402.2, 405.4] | 0.06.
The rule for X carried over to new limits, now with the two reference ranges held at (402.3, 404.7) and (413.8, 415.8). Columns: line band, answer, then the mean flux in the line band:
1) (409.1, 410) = 0.06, 26.8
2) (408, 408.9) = -0.04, 29.9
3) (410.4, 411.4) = 0.06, 27.3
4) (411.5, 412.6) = -0.03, 30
